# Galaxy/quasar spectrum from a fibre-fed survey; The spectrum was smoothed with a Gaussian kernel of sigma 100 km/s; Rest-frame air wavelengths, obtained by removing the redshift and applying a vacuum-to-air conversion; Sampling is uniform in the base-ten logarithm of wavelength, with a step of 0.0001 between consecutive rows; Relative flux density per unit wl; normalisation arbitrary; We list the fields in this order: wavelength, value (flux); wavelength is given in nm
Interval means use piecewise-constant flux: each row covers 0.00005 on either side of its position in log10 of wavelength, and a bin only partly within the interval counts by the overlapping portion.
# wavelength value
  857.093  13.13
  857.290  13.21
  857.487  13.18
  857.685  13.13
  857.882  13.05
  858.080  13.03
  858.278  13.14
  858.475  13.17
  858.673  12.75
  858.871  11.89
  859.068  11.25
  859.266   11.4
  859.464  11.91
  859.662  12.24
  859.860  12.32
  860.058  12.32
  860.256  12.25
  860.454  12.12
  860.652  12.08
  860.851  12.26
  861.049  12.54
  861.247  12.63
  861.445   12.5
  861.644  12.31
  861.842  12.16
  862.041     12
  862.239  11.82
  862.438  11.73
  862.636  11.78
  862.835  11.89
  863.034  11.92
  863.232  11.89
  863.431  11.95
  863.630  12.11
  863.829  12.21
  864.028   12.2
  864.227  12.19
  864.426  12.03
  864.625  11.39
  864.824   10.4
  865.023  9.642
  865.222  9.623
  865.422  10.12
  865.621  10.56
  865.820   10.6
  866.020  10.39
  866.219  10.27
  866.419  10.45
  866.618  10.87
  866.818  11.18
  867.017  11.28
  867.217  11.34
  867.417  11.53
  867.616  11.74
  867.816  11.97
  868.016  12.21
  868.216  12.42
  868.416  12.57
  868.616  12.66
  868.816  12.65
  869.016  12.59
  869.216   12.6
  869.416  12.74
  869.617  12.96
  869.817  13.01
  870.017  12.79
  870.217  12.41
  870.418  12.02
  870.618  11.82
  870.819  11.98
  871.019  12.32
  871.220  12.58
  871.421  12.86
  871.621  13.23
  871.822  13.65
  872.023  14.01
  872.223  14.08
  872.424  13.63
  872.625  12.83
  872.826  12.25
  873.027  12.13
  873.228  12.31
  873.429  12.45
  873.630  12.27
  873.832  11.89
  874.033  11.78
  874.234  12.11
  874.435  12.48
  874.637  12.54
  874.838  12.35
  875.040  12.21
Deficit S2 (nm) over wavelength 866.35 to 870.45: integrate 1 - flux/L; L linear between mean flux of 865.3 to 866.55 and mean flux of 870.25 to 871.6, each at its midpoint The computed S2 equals -0.272 nm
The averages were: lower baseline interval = 10.4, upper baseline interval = 12.3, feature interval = 12.1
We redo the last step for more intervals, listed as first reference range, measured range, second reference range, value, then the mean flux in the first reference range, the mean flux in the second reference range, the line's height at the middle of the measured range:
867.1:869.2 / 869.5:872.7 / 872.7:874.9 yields -0.18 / 12.2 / 12.2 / 12.2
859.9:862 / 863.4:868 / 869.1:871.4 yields 0.47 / 12.3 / 12.5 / 12.4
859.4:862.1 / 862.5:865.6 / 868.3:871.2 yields 0.24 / 12.3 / 12.5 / 12.4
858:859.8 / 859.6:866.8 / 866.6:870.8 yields 0.39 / 12.3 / 12.2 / 12.2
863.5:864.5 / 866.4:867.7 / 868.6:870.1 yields 0.13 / 12.1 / 12.8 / 12.5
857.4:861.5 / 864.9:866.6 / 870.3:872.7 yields 0.33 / 12.4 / 12.9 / 12.7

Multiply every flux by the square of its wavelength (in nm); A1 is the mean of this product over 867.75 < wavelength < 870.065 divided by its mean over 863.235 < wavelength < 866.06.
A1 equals 1.14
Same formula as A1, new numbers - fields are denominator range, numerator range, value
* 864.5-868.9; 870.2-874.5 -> 1.14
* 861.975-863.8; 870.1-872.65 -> 1.10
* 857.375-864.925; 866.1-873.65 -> 1.03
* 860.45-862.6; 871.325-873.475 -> 1.10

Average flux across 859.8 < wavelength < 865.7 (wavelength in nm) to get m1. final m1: 11.8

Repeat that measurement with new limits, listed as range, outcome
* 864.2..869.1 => 11.3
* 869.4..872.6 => 12.9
